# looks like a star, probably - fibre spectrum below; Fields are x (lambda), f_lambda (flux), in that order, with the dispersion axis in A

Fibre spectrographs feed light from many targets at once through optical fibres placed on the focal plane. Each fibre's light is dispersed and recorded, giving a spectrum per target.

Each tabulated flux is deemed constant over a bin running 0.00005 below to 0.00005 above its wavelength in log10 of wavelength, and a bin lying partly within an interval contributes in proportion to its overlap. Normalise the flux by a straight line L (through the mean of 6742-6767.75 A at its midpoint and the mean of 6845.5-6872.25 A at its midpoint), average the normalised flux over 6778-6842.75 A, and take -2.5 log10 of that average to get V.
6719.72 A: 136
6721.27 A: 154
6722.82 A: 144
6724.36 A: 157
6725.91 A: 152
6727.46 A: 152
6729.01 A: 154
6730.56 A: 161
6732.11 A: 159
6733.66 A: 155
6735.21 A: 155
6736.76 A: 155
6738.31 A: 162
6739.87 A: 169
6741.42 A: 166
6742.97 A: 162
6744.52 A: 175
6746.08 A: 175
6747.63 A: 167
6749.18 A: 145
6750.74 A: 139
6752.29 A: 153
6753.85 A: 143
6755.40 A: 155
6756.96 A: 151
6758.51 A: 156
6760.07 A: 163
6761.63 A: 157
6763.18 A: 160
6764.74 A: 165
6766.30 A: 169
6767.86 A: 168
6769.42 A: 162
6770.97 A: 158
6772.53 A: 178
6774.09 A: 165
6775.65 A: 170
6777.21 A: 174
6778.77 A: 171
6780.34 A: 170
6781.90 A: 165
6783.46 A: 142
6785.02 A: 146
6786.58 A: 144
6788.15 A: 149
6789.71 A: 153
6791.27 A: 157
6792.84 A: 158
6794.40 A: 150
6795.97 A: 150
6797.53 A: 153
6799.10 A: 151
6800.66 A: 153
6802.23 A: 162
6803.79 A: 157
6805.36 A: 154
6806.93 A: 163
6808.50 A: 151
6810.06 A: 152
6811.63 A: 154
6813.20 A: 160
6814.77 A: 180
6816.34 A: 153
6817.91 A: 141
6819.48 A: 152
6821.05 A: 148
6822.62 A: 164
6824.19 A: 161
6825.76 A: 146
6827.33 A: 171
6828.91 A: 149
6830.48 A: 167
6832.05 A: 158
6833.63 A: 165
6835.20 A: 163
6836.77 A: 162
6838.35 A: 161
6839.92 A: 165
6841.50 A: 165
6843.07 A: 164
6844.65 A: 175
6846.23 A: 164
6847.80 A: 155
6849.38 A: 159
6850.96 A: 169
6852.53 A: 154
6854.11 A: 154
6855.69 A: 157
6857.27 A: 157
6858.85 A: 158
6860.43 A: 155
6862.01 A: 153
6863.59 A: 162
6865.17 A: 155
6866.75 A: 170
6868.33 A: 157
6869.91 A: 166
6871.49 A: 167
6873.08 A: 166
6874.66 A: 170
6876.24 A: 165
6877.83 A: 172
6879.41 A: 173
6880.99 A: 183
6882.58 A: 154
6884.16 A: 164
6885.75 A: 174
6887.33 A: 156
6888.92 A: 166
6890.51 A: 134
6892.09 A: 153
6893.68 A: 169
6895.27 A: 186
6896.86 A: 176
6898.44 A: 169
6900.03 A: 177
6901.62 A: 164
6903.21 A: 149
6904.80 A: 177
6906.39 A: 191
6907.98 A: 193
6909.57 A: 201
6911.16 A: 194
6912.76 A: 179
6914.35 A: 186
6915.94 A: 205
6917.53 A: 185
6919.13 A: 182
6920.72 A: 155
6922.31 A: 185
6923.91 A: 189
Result 0.01 mag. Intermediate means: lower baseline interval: 159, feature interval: 157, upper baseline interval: 160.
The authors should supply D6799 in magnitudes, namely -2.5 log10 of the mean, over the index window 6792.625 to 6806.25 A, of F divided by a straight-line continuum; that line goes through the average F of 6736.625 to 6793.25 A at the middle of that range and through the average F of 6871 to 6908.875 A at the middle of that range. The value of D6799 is 0.06 mag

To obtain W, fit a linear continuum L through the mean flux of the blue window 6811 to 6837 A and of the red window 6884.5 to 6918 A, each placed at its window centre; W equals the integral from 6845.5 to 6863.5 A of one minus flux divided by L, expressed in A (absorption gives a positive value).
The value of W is 0.78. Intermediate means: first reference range 158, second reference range 175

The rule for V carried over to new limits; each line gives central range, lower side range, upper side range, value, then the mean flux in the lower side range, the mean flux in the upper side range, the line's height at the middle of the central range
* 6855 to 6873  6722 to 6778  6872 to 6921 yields 0.07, 160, 173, 170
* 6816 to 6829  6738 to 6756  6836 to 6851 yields 0.06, 159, 164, 163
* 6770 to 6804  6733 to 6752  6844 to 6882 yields 0.02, 160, 163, 161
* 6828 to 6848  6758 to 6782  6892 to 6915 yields 0.06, 166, 178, 172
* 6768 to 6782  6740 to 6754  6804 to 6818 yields -0.06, 160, 157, 158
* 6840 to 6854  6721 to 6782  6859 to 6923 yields 0.03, 160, 171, 168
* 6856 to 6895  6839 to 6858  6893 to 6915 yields 0.05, 162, 179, 170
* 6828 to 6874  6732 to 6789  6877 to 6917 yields 0.05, 160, 174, 169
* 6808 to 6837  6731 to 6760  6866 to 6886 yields 0.04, 158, 168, 164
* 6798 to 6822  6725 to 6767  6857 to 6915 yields 0.05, 158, 169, 163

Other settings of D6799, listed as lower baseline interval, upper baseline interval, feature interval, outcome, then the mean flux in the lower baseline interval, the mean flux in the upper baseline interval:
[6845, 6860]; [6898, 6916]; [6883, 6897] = 0.071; 159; 181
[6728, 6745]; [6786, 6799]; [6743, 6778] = -0.030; 161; 152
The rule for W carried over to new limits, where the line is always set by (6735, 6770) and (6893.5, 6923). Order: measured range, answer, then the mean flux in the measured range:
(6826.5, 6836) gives 0.45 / 162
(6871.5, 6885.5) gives 0.63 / 168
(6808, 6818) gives 0.64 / 157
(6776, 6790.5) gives 0.55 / 157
